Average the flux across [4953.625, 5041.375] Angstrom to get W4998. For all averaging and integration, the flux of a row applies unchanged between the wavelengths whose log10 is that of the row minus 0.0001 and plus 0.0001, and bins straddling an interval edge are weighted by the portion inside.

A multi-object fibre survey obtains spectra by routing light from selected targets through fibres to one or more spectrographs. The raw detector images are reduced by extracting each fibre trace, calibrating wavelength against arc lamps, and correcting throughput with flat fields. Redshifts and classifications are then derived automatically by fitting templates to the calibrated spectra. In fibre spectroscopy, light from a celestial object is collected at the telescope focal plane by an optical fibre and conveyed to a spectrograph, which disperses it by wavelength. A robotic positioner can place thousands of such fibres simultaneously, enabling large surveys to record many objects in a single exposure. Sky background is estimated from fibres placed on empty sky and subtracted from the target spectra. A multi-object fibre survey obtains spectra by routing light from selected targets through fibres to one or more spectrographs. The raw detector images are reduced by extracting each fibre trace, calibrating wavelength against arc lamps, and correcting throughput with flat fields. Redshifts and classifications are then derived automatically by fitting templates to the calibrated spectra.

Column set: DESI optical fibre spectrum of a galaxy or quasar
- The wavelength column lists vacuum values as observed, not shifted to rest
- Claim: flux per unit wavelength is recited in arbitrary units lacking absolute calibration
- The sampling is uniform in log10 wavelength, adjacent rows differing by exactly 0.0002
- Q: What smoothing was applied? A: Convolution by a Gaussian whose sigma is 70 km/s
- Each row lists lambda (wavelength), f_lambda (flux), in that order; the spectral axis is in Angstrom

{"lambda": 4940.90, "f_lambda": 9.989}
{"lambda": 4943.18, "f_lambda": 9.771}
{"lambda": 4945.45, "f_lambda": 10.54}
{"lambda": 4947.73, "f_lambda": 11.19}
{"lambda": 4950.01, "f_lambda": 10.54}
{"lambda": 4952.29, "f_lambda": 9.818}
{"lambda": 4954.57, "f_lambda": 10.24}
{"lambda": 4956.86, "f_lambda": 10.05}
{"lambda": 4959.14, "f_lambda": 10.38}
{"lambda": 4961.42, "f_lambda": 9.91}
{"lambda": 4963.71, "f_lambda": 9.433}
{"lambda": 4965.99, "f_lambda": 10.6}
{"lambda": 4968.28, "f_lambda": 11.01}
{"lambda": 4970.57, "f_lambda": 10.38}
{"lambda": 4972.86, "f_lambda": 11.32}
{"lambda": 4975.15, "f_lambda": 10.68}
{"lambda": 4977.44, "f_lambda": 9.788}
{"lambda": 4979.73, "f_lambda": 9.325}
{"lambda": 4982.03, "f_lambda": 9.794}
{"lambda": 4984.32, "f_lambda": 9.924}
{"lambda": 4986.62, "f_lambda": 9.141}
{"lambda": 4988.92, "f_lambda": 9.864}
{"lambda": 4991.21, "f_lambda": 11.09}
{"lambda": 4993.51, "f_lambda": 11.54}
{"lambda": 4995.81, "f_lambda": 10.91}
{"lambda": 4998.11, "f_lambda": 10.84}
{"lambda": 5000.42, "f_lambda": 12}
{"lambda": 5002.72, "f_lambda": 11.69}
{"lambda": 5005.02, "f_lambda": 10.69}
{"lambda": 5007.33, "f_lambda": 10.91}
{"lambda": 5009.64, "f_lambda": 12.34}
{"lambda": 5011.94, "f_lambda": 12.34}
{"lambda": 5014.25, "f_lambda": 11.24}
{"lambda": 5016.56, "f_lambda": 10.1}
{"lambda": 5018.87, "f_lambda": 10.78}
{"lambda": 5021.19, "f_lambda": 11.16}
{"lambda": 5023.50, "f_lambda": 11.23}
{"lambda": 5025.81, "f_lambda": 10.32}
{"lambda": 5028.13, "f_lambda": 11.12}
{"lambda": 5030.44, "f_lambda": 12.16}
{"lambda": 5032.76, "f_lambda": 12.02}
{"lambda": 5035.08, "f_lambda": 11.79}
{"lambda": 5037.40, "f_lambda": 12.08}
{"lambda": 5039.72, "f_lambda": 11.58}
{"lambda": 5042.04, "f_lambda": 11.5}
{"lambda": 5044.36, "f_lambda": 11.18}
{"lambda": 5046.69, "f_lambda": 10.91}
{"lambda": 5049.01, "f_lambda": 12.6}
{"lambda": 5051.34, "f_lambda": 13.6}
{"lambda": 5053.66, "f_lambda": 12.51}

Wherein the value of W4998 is 10.8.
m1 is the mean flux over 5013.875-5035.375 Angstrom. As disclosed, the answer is 11.2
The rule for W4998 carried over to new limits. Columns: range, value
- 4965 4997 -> 10.4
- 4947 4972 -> 10.3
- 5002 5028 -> 11.2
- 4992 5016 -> 11.4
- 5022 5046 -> 11.5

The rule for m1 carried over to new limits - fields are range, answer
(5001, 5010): 11.4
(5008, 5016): 11.8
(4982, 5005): 10.7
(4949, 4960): 10.2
